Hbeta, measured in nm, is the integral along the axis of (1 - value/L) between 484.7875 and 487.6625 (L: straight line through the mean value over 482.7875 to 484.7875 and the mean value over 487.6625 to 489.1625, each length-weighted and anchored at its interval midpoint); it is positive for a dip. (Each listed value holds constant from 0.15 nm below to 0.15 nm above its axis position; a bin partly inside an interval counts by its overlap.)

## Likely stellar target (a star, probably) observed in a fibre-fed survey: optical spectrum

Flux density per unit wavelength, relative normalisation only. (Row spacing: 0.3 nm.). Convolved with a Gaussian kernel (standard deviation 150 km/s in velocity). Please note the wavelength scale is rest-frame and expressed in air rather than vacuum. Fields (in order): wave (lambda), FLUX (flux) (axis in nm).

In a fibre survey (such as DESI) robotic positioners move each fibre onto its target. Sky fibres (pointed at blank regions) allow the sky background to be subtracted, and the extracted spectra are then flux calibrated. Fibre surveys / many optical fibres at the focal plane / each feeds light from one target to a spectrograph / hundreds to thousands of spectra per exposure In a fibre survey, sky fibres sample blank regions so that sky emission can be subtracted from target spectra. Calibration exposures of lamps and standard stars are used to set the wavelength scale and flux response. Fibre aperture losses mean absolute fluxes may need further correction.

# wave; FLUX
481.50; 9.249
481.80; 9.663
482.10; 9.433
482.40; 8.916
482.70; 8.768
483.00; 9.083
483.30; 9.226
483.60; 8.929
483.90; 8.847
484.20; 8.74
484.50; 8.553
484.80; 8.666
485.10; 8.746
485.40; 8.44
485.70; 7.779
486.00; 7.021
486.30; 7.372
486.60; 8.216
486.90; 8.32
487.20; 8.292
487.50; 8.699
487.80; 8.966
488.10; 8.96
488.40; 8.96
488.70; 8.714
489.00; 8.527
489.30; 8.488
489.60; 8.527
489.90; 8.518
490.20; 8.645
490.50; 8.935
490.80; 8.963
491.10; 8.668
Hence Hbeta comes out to 0.23 nm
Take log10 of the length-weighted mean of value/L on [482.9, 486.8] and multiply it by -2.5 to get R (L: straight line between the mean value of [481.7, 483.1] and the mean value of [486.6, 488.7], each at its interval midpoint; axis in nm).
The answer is 0.06 mag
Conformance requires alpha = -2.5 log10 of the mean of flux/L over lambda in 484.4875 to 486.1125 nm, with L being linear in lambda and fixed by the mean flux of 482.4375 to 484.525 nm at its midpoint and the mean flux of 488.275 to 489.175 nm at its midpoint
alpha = 0.082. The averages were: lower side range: 8.9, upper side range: 8.72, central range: 8.2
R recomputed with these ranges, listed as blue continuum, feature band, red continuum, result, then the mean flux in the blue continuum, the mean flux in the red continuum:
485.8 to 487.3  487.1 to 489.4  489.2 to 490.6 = -0.06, 7.83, 8.62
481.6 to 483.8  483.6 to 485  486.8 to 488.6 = 0.03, 9.14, 8.71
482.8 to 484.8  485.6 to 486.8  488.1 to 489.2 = 0.16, 8.88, 8.75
